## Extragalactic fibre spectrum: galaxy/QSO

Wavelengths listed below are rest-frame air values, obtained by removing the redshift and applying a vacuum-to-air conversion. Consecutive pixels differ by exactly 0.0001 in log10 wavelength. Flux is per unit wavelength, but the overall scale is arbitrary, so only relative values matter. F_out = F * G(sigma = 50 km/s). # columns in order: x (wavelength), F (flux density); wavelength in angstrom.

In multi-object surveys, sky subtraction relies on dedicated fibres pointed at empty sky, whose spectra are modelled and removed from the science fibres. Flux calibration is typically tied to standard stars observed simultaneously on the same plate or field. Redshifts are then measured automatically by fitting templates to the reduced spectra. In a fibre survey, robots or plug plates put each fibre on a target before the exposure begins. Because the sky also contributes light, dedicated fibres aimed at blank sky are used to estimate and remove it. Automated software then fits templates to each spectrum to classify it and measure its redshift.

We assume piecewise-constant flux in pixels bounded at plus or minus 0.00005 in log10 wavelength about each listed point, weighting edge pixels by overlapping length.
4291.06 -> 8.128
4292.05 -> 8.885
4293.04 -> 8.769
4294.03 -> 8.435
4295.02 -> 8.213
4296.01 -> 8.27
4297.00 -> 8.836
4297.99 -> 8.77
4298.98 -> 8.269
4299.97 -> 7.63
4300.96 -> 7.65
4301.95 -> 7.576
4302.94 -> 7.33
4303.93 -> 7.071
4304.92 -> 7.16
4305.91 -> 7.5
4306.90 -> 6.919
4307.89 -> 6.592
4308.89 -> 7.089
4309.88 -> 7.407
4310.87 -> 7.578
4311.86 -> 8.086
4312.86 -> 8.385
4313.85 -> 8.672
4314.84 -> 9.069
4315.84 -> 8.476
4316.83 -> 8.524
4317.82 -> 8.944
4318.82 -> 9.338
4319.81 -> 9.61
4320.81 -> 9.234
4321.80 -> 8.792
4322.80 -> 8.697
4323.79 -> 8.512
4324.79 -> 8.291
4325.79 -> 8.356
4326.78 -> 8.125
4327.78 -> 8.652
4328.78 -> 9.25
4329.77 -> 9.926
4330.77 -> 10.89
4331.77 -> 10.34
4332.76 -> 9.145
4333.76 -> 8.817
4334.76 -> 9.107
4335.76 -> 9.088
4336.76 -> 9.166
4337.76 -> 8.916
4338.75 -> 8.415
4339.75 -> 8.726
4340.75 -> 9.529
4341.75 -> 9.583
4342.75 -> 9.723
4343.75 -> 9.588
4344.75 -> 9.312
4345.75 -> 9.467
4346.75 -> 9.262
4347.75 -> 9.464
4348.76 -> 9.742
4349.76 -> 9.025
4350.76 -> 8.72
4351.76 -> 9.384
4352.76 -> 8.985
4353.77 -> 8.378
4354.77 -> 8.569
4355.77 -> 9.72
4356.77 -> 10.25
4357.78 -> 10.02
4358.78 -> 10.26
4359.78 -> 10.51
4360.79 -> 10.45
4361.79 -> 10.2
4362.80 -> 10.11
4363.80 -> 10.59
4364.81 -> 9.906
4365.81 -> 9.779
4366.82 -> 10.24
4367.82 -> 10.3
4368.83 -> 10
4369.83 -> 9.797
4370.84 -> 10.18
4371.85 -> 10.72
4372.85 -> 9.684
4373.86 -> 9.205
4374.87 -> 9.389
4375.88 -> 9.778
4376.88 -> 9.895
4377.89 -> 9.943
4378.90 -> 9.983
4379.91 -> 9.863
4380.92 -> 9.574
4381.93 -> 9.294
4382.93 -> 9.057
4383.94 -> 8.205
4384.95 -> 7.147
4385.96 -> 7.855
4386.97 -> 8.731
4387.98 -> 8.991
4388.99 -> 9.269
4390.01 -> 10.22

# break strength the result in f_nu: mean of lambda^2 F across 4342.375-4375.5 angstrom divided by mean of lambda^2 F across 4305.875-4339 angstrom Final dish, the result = 1.14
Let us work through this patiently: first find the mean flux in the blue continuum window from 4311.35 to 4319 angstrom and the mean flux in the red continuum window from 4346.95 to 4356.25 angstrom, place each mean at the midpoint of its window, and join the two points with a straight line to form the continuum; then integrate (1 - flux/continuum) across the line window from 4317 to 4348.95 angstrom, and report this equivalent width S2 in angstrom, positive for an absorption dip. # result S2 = -1.07 angstrom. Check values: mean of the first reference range 8.66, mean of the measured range 9.17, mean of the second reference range 9.11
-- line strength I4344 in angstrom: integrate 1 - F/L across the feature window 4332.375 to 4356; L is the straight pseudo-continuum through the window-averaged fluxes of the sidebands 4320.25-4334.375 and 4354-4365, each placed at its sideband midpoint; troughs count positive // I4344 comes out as 1.0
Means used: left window 9.07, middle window 9.15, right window 10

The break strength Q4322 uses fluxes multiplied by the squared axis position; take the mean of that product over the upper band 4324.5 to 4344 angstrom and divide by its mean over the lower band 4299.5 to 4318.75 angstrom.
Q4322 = 1.19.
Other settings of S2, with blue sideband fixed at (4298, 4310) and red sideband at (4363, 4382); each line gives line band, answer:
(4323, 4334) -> -1.1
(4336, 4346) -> -0.5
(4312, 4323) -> -1.3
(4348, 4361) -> -0.4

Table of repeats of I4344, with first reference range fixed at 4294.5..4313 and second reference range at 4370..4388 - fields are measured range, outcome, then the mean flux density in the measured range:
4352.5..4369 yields -1.81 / 9.91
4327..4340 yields -1.43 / 9.25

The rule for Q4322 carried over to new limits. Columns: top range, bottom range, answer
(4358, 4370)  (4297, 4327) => 1.28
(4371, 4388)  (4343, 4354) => 1.02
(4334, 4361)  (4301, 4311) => 1.32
